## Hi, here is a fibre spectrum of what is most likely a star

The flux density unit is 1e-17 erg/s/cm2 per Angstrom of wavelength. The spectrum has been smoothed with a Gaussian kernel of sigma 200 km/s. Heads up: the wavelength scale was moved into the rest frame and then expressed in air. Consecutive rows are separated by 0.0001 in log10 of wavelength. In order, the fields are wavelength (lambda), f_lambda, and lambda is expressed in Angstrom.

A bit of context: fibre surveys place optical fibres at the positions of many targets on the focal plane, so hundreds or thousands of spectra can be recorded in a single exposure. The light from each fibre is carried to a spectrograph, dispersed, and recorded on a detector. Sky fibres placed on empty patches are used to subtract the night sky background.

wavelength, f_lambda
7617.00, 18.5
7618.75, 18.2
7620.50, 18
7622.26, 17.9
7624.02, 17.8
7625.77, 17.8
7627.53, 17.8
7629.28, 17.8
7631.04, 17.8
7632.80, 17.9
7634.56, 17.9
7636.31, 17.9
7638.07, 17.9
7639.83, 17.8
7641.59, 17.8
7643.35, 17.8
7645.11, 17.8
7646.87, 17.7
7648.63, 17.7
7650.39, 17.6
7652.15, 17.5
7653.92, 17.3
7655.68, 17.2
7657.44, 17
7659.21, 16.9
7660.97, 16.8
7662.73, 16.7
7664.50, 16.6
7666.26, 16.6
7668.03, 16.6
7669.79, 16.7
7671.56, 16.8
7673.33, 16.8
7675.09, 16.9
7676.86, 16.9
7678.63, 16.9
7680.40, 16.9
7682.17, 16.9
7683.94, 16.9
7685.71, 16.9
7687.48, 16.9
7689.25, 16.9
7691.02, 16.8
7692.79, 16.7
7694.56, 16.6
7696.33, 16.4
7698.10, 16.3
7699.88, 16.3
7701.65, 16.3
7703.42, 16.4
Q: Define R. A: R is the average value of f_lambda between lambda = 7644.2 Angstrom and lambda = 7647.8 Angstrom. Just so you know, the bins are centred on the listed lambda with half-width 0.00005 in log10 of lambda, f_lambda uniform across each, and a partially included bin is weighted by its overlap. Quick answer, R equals 17.8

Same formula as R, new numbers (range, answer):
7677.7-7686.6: 16.9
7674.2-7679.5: 16.9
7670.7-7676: 16.8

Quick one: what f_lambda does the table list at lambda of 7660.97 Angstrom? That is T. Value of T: 16.8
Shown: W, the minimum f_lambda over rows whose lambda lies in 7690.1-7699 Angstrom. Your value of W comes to 16.3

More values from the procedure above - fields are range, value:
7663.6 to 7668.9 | 16.6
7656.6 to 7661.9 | 16.8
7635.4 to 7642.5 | 17.8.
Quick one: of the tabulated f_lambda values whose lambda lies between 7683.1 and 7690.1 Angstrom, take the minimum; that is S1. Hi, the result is 16.9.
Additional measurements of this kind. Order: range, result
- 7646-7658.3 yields 17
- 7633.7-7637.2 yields 17.9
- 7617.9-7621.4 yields 18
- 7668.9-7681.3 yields 16.7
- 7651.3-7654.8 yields 17.3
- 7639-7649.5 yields 17.7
